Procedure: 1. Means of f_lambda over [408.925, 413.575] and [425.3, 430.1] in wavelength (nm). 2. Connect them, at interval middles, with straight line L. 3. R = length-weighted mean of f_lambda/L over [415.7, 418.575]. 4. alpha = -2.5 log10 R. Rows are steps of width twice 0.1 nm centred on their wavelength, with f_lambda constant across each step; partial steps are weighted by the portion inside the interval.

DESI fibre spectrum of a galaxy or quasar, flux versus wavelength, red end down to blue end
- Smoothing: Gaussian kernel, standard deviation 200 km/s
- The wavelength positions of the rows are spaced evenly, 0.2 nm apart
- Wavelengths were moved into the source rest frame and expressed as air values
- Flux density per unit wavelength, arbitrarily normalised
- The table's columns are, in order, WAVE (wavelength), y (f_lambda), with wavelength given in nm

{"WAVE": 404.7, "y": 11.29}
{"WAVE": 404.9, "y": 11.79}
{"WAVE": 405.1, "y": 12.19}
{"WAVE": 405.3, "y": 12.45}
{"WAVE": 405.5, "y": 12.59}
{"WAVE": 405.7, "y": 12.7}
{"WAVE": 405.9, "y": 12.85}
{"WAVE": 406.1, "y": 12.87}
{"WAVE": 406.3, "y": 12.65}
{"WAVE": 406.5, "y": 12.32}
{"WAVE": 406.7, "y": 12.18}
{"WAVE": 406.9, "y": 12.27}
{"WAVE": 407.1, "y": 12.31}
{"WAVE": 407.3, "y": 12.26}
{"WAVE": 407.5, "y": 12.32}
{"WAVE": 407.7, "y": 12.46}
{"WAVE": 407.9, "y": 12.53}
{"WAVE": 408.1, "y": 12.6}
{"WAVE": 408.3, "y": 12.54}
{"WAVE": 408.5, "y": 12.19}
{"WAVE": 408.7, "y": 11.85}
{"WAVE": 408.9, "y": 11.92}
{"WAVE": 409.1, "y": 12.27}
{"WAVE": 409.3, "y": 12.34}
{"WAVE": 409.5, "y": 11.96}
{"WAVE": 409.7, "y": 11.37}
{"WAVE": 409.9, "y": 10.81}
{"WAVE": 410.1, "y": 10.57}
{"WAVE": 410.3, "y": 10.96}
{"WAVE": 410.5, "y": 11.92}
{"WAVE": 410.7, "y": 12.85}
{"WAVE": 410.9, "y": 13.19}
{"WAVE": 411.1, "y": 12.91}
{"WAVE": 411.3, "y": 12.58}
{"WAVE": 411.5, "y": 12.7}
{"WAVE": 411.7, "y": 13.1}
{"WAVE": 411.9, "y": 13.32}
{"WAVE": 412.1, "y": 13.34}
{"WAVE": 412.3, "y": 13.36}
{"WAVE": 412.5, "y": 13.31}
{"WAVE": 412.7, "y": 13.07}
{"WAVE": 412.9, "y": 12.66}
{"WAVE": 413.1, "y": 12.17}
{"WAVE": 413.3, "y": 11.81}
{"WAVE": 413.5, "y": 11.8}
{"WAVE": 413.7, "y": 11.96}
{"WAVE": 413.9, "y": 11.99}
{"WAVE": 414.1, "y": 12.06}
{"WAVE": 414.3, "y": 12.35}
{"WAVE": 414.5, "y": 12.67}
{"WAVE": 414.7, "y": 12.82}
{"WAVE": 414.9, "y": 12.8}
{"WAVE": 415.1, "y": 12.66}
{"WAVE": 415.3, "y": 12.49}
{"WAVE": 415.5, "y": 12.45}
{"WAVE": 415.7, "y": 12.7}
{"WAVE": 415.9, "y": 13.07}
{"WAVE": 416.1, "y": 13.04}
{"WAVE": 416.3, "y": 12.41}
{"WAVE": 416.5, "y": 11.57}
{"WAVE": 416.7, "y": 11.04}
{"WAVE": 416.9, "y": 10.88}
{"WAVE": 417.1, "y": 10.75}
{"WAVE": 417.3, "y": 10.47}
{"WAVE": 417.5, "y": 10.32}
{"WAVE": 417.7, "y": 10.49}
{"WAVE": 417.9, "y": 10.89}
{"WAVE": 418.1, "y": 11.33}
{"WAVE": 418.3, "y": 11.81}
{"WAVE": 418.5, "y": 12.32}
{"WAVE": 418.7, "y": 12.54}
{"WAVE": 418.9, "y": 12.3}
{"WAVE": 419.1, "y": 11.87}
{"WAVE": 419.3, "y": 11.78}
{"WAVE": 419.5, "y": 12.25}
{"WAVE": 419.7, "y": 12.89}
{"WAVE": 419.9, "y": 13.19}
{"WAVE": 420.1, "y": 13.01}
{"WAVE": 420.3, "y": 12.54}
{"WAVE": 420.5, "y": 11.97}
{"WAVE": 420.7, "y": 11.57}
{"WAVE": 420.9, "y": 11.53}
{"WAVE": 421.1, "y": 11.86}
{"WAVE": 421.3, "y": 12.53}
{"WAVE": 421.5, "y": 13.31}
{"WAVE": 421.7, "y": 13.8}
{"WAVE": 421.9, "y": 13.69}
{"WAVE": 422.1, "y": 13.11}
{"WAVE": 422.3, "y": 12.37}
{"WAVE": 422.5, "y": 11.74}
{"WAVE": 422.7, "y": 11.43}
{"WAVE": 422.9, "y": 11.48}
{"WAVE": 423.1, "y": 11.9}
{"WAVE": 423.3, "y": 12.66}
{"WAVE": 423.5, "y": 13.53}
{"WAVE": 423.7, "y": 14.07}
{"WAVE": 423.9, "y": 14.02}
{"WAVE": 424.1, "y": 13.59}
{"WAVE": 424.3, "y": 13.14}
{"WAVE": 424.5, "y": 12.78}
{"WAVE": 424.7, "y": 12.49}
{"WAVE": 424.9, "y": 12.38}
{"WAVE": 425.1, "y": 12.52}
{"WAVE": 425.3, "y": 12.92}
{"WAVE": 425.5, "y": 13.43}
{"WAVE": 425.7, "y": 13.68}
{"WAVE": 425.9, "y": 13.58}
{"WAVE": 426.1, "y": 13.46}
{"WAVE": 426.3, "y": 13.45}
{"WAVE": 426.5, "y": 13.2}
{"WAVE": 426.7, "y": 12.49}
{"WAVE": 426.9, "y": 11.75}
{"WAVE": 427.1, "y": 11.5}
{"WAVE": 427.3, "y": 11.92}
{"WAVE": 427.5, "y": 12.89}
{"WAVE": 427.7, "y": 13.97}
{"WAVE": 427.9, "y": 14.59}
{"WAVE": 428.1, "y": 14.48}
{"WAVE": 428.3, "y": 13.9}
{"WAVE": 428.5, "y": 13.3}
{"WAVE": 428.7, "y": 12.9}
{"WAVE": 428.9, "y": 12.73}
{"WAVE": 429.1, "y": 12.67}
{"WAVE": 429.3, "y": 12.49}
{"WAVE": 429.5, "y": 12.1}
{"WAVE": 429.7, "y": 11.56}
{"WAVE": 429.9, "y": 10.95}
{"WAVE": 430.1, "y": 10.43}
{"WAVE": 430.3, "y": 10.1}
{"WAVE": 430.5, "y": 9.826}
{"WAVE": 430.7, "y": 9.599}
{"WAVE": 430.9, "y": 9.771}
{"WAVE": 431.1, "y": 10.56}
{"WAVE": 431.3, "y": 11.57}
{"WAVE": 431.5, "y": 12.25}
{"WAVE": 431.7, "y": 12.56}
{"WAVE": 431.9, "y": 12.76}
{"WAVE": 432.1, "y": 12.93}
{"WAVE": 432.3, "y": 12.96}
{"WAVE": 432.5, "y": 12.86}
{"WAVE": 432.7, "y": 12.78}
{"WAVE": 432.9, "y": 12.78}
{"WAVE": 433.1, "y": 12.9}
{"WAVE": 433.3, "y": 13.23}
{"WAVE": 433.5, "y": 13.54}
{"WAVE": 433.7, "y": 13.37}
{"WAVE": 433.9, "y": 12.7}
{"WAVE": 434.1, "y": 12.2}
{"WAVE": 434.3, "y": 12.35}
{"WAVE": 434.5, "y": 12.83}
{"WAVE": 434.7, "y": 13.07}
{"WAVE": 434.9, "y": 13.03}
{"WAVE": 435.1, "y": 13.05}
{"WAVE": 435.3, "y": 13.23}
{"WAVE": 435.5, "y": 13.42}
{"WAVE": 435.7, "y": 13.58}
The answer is 0.09 mag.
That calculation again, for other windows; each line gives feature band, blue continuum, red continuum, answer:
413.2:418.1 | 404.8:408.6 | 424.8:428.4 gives 0.08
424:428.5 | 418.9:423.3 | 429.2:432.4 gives -0.11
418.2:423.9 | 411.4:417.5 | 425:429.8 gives 0.01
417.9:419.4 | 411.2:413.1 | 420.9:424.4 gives 0.08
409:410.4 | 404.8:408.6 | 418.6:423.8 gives 0.09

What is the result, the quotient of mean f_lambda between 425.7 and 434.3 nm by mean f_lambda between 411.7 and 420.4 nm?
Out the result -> 1.0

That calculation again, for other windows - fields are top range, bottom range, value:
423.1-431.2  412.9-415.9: 1.01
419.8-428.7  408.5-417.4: 1.05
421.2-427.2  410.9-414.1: 1.02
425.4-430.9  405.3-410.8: 1.02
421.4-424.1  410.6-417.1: 1.03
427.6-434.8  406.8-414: 1.00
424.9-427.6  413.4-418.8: 1.08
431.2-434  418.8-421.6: 1.04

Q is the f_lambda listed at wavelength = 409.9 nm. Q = 10.81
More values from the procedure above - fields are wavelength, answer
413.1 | 12.17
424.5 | 12.78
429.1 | 12.67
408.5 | 12.19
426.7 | 12.49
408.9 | 11.92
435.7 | 13.58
